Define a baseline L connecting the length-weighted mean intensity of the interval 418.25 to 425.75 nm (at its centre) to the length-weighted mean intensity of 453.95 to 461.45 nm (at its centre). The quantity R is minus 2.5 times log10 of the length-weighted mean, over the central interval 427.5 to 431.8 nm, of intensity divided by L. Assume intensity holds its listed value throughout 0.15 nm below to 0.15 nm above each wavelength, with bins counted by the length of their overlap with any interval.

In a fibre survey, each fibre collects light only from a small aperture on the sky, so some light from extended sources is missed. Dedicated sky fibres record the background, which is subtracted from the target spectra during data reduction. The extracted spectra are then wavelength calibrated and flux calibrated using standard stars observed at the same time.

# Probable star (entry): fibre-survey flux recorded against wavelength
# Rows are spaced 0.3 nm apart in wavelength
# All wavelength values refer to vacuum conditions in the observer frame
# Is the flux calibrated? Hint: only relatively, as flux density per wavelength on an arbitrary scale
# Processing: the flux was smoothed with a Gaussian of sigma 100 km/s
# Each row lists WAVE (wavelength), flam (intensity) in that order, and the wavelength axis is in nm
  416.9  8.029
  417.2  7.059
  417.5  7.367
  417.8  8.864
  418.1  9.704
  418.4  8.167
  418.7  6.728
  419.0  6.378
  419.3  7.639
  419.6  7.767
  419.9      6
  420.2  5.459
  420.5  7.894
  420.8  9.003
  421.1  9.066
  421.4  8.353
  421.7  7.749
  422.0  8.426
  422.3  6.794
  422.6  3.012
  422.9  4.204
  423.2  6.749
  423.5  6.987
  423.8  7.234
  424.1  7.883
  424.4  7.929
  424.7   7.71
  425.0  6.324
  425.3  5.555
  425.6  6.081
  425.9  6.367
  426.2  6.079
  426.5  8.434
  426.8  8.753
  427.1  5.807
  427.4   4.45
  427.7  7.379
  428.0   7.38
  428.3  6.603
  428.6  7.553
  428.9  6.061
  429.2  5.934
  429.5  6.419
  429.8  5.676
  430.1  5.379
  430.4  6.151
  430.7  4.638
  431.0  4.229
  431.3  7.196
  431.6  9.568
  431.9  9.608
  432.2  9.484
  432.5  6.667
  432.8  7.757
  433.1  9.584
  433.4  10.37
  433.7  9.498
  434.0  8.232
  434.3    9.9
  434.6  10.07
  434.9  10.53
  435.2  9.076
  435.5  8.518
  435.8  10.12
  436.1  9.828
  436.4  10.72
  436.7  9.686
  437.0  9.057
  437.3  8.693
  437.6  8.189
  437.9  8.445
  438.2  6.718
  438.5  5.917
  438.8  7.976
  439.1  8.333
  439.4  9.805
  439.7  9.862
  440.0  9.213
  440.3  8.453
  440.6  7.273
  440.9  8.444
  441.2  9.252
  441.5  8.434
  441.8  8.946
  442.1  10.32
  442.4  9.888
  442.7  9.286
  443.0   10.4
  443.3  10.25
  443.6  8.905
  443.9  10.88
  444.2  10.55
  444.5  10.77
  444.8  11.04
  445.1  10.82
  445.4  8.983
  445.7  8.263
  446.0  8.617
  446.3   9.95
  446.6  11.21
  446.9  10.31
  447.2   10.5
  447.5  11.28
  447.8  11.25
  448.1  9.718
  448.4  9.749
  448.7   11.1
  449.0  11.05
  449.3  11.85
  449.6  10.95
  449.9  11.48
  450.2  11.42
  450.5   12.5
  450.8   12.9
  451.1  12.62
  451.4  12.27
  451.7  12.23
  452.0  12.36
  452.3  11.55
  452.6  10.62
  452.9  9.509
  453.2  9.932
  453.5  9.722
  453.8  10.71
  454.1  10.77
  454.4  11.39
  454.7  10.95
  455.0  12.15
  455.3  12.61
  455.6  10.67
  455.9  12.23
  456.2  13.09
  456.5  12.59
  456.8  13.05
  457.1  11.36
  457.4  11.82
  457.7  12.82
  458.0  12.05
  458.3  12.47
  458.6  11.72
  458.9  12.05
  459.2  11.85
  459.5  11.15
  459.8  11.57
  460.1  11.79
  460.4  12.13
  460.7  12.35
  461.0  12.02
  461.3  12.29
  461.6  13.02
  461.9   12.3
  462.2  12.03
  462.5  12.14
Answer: 0.24 mag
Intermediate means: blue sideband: 7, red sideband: 12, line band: 6.45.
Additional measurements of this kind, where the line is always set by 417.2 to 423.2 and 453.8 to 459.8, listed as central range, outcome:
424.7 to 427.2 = 0.18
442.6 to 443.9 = 0.04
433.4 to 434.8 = -0.06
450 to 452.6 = -0.09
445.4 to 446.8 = 0.12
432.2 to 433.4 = 0.05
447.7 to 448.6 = 0.06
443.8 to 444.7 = -0.04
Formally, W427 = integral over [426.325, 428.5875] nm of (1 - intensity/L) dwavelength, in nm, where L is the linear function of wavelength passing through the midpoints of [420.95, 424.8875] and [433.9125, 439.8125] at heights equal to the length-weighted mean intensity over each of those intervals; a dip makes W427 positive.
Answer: 0.20 nm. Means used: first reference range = 7.08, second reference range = 8.99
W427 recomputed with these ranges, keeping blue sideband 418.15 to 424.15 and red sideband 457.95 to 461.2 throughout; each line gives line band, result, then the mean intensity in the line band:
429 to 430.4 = 0.39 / 5.89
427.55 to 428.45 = 0.10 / 7.12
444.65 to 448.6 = 0.06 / 10.1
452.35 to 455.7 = 0.12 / 10.8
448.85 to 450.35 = -0.10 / 11.3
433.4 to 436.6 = -0.30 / 9.68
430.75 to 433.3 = 0.17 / 7.93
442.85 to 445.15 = -0.11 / 10.4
